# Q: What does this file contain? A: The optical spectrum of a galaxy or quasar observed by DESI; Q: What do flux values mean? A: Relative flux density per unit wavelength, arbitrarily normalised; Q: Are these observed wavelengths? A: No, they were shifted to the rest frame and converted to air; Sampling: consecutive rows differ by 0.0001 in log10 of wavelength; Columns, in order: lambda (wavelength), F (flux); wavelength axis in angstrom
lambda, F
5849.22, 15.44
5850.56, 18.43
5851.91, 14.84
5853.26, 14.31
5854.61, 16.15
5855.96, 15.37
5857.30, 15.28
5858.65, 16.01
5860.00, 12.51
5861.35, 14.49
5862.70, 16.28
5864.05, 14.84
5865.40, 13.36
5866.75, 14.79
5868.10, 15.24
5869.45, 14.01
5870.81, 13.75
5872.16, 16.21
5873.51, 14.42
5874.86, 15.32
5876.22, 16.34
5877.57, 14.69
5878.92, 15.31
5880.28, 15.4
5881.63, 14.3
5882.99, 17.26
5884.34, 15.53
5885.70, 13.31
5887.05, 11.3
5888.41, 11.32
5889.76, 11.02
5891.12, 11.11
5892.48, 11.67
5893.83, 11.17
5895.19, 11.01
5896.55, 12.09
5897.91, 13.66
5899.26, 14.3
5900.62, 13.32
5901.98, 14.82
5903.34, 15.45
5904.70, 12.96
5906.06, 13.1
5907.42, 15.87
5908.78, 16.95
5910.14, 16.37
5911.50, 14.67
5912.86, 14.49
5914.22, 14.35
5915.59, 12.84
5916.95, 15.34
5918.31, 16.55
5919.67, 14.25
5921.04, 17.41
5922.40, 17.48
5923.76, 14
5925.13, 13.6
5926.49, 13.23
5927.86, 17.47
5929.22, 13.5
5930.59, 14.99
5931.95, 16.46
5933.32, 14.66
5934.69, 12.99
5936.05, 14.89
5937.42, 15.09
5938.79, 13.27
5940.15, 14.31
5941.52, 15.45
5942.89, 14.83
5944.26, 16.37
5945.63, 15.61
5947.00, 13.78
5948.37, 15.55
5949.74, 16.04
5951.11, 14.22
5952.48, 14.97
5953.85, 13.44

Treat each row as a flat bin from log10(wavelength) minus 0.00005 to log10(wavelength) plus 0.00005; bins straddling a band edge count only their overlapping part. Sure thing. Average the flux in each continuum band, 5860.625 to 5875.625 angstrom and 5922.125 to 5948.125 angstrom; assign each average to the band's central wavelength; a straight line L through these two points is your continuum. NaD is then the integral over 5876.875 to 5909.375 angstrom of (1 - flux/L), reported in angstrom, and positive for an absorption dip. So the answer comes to 2.59 angstrom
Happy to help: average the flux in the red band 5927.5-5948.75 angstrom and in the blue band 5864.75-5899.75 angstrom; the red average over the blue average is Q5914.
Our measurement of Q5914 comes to 1.08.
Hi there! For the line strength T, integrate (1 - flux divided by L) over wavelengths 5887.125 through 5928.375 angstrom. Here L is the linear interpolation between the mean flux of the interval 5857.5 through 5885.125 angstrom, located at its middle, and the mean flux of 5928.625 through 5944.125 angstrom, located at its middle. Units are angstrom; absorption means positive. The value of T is 2.19 angstrom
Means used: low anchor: 15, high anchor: 14.7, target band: 14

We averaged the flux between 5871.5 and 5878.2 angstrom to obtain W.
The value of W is 15.4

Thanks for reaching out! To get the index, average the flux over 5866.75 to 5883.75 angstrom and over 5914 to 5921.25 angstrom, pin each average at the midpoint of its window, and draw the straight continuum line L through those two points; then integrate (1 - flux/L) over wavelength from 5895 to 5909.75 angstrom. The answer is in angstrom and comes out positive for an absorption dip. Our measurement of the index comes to 0.9 angstrom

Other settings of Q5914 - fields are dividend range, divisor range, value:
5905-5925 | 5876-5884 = 0.98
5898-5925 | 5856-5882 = 1.00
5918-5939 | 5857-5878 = 1.01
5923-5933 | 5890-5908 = 1.13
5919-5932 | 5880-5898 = 1.19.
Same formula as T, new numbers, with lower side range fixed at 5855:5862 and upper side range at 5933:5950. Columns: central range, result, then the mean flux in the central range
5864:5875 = 0.1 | 14.6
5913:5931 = -0.2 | 15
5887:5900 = 2.5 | 11.9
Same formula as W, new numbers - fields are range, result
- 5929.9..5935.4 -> 14.8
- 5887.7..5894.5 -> 11.3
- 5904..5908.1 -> 14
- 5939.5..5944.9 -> 15.2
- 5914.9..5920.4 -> 14.7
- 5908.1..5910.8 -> 16.7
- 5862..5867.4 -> 14.8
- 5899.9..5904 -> 14.5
